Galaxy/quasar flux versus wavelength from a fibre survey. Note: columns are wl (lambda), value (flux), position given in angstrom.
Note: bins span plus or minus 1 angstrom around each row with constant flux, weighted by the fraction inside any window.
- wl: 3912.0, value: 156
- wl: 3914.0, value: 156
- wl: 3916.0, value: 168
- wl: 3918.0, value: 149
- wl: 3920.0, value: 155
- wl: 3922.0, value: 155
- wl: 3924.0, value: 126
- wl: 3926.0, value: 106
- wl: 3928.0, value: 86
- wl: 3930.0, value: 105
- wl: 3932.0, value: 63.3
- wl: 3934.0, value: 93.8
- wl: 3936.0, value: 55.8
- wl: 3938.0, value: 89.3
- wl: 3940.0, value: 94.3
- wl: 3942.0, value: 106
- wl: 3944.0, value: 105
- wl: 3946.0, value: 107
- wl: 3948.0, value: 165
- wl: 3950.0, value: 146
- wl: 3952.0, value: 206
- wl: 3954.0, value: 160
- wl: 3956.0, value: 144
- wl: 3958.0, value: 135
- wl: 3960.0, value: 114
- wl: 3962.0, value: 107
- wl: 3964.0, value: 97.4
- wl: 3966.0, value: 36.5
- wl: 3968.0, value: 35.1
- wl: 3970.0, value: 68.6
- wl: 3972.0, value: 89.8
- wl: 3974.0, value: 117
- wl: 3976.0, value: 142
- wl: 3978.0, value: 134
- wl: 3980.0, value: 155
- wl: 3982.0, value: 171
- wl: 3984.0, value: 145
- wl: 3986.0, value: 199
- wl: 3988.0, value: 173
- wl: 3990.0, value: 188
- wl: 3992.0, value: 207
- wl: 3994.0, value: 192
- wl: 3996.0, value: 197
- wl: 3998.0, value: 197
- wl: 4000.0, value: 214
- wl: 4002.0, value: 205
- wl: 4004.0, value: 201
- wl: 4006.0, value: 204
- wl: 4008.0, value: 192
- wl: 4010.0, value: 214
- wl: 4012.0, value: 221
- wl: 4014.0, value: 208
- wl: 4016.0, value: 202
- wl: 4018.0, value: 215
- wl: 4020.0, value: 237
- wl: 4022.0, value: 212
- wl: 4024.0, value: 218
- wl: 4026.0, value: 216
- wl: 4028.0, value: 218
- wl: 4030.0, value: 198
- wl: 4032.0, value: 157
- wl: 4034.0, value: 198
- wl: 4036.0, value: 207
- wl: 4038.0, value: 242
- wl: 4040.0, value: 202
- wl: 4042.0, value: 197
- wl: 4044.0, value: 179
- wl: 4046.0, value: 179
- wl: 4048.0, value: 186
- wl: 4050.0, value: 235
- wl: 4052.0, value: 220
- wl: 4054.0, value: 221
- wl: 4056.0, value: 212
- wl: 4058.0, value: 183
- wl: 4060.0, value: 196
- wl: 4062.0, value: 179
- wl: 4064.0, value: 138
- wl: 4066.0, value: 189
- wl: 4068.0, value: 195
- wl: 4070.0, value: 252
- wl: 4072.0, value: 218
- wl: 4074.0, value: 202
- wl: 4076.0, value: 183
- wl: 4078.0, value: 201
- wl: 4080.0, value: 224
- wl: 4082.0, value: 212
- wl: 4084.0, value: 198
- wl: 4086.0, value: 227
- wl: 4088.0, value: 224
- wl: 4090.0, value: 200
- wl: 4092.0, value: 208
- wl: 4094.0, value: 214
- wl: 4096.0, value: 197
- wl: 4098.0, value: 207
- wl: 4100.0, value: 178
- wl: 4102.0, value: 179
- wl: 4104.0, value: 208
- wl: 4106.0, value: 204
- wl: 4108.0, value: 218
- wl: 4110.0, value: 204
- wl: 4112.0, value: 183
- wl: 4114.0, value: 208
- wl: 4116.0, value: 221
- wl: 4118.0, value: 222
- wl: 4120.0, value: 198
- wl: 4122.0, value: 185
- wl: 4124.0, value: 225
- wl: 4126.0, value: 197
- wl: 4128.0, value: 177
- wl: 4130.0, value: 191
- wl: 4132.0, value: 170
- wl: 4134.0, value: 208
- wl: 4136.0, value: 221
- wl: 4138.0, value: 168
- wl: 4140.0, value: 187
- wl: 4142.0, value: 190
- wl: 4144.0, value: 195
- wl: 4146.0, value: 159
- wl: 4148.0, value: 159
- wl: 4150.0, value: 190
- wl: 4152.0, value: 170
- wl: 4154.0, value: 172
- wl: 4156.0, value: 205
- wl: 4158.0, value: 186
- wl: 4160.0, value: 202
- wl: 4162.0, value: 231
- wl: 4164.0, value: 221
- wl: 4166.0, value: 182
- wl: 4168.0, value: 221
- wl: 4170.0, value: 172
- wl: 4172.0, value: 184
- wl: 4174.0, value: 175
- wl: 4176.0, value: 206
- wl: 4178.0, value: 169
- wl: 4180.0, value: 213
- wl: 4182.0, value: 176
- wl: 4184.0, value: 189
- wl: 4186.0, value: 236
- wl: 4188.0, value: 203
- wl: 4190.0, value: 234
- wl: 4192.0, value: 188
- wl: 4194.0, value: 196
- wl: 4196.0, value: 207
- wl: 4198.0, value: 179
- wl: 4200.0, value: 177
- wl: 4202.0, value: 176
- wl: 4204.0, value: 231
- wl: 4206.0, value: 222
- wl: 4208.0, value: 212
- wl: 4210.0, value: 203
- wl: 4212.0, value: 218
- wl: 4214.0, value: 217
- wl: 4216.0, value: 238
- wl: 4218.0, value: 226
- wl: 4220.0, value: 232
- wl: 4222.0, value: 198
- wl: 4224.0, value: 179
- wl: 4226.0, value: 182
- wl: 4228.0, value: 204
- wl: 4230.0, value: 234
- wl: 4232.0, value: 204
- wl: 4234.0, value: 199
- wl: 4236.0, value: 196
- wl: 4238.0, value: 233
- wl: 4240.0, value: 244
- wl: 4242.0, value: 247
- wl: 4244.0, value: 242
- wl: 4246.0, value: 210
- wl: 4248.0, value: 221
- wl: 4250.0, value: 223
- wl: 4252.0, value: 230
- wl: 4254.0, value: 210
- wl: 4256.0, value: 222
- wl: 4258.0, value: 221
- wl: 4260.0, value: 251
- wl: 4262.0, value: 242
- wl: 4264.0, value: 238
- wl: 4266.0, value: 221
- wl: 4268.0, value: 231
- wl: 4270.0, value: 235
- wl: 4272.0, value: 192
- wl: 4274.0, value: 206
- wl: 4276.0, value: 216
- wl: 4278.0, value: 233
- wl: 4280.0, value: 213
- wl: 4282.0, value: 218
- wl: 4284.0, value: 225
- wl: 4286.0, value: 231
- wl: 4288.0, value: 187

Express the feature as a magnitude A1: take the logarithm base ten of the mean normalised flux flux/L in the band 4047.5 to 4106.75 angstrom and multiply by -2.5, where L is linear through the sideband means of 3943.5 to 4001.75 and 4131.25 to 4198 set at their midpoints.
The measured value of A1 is -0.19 mag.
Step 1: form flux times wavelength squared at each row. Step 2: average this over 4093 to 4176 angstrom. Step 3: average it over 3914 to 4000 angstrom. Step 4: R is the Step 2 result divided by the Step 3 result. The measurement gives 1.61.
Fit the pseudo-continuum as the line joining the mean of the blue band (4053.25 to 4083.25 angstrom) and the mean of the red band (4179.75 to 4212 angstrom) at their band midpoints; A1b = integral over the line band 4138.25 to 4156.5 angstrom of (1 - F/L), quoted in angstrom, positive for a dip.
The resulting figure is 2.0 angstrom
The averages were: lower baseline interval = 200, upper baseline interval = 203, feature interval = 180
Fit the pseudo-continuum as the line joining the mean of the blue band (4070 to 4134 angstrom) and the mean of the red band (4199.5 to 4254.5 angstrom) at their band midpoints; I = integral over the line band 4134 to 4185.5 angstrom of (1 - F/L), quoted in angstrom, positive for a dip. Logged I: 4.51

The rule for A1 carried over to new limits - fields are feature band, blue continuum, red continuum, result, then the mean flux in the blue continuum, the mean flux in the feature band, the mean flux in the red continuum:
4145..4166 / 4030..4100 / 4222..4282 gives 0.12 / 202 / 189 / 220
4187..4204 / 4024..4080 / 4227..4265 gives 0.11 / 201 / 197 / 225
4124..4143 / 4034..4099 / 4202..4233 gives 0.09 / 204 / 192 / 212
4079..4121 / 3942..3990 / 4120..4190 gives -0.18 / 129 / 206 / 193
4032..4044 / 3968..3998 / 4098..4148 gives -0.19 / 153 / 202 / 195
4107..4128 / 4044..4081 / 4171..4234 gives -0.02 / 200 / 205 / 203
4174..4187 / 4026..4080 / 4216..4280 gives 0.09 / 200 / 196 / 220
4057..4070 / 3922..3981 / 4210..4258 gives -0.21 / 111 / 186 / 218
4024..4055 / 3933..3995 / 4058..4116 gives -0.18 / 128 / 204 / 202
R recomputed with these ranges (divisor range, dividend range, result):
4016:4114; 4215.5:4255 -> 1.16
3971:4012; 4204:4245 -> 1.36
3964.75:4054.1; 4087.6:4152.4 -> 1.13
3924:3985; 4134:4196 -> 1.90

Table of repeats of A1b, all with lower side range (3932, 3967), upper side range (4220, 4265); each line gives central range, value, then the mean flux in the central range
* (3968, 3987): -0.9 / 130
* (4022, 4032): -4.6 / 207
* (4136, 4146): -0.2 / 186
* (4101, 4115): -2.4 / 201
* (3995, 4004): -4.8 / 203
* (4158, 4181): -0.5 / 197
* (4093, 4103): -1.6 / 195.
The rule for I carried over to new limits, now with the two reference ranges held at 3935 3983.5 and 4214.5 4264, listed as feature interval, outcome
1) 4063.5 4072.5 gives -2.5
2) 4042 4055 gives -4.6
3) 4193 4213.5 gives 0.5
